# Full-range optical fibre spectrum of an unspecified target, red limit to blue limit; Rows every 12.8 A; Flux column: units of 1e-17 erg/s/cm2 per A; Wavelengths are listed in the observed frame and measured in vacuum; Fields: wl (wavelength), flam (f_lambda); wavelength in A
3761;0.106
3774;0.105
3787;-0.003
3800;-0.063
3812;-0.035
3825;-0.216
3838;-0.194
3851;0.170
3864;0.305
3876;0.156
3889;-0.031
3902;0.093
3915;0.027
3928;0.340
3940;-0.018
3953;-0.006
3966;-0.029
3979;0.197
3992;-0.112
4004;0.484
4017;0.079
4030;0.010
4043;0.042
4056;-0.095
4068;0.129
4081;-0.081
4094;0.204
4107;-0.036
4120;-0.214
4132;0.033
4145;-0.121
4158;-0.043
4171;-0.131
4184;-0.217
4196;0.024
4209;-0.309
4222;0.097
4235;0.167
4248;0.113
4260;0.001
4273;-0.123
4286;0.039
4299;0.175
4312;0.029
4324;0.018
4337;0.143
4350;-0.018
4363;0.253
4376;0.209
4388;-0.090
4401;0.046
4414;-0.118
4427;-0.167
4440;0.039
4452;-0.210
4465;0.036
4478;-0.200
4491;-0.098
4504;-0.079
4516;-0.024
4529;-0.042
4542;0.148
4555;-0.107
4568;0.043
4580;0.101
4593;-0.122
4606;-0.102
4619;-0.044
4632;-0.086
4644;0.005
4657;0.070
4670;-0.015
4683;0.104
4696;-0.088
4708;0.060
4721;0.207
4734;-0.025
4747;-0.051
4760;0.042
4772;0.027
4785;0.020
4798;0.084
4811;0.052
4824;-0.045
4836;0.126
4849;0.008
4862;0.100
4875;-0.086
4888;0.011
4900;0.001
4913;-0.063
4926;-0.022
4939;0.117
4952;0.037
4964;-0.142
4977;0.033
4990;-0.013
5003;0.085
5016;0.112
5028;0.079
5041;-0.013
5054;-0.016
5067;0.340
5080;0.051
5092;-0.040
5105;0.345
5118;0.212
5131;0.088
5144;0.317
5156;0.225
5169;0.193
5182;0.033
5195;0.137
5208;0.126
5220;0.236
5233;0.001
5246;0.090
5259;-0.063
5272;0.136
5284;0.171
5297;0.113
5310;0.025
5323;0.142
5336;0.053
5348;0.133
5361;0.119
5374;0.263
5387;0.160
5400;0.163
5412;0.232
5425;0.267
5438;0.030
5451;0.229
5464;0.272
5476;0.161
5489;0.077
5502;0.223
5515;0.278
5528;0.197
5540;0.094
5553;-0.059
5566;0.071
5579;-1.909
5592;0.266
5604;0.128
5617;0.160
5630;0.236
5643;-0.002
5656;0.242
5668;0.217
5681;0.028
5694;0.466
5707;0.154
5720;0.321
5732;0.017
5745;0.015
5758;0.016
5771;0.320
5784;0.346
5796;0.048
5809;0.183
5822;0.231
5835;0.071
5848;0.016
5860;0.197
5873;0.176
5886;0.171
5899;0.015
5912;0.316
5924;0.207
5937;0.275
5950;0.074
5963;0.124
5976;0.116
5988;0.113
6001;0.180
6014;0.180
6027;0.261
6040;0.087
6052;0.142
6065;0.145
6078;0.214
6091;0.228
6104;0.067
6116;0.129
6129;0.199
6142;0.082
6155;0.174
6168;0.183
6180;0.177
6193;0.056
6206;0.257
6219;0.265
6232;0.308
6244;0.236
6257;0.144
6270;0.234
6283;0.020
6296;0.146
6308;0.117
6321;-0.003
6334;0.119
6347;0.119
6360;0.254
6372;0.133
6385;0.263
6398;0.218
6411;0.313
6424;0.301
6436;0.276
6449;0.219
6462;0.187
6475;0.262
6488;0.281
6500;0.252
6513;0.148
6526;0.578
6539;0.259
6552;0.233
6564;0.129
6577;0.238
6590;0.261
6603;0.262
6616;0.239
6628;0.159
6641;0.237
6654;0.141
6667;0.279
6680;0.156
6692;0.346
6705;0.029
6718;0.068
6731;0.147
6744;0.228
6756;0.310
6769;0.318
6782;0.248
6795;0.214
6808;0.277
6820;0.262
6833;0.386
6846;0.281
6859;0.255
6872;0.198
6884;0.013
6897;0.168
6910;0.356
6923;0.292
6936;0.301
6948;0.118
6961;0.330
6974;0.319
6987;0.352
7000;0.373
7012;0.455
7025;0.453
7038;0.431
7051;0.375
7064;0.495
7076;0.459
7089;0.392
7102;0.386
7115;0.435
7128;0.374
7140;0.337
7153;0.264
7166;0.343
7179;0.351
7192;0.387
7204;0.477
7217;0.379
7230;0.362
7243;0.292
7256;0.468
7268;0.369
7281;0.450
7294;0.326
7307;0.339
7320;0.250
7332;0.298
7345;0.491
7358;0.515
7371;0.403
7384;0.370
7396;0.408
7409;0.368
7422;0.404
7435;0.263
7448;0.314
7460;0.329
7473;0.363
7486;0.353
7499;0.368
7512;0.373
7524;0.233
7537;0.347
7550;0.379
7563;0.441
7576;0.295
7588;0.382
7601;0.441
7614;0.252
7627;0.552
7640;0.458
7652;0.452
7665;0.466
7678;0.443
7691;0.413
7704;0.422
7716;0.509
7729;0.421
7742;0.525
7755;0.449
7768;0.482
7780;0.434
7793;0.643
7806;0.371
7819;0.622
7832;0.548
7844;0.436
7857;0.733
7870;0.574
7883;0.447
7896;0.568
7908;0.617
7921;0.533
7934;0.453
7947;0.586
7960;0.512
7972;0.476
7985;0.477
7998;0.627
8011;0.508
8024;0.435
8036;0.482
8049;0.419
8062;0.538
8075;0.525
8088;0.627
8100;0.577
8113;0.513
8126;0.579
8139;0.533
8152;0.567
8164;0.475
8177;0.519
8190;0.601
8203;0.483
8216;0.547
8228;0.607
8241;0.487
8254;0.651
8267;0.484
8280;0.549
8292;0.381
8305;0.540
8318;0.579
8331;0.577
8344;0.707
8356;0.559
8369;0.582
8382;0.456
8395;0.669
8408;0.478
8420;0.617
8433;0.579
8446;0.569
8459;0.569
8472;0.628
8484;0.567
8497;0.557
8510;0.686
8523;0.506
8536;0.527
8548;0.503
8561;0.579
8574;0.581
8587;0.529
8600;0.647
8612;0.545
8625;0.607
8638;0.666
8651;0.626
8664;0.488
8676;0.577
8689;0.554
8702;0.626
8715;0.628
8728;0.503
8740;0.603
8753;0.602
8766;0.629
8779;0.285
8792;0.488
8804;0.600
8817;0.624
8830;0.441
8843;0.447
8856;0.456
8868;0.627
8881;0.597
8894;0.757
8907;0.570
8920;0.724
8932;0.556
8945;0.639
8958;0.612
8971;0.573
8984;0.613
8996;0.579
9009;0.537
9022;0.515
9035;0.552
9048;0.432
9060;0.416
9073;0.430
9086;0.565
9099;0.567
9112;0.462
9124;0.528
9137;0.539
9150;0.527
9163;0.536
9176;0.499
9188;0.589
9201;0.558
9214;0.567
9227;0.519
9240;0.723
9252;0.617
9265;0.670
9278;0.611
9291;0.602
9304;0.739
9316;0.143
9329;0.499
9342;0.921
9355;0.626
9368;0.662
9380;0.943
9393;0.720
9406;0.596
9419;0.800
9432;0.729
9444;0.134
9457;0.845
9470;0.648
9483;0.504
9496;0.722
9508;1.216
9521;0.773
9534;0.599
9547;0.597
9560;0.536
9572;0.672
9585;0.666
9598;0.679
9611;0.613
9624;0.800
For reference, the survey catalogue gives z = 0.75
